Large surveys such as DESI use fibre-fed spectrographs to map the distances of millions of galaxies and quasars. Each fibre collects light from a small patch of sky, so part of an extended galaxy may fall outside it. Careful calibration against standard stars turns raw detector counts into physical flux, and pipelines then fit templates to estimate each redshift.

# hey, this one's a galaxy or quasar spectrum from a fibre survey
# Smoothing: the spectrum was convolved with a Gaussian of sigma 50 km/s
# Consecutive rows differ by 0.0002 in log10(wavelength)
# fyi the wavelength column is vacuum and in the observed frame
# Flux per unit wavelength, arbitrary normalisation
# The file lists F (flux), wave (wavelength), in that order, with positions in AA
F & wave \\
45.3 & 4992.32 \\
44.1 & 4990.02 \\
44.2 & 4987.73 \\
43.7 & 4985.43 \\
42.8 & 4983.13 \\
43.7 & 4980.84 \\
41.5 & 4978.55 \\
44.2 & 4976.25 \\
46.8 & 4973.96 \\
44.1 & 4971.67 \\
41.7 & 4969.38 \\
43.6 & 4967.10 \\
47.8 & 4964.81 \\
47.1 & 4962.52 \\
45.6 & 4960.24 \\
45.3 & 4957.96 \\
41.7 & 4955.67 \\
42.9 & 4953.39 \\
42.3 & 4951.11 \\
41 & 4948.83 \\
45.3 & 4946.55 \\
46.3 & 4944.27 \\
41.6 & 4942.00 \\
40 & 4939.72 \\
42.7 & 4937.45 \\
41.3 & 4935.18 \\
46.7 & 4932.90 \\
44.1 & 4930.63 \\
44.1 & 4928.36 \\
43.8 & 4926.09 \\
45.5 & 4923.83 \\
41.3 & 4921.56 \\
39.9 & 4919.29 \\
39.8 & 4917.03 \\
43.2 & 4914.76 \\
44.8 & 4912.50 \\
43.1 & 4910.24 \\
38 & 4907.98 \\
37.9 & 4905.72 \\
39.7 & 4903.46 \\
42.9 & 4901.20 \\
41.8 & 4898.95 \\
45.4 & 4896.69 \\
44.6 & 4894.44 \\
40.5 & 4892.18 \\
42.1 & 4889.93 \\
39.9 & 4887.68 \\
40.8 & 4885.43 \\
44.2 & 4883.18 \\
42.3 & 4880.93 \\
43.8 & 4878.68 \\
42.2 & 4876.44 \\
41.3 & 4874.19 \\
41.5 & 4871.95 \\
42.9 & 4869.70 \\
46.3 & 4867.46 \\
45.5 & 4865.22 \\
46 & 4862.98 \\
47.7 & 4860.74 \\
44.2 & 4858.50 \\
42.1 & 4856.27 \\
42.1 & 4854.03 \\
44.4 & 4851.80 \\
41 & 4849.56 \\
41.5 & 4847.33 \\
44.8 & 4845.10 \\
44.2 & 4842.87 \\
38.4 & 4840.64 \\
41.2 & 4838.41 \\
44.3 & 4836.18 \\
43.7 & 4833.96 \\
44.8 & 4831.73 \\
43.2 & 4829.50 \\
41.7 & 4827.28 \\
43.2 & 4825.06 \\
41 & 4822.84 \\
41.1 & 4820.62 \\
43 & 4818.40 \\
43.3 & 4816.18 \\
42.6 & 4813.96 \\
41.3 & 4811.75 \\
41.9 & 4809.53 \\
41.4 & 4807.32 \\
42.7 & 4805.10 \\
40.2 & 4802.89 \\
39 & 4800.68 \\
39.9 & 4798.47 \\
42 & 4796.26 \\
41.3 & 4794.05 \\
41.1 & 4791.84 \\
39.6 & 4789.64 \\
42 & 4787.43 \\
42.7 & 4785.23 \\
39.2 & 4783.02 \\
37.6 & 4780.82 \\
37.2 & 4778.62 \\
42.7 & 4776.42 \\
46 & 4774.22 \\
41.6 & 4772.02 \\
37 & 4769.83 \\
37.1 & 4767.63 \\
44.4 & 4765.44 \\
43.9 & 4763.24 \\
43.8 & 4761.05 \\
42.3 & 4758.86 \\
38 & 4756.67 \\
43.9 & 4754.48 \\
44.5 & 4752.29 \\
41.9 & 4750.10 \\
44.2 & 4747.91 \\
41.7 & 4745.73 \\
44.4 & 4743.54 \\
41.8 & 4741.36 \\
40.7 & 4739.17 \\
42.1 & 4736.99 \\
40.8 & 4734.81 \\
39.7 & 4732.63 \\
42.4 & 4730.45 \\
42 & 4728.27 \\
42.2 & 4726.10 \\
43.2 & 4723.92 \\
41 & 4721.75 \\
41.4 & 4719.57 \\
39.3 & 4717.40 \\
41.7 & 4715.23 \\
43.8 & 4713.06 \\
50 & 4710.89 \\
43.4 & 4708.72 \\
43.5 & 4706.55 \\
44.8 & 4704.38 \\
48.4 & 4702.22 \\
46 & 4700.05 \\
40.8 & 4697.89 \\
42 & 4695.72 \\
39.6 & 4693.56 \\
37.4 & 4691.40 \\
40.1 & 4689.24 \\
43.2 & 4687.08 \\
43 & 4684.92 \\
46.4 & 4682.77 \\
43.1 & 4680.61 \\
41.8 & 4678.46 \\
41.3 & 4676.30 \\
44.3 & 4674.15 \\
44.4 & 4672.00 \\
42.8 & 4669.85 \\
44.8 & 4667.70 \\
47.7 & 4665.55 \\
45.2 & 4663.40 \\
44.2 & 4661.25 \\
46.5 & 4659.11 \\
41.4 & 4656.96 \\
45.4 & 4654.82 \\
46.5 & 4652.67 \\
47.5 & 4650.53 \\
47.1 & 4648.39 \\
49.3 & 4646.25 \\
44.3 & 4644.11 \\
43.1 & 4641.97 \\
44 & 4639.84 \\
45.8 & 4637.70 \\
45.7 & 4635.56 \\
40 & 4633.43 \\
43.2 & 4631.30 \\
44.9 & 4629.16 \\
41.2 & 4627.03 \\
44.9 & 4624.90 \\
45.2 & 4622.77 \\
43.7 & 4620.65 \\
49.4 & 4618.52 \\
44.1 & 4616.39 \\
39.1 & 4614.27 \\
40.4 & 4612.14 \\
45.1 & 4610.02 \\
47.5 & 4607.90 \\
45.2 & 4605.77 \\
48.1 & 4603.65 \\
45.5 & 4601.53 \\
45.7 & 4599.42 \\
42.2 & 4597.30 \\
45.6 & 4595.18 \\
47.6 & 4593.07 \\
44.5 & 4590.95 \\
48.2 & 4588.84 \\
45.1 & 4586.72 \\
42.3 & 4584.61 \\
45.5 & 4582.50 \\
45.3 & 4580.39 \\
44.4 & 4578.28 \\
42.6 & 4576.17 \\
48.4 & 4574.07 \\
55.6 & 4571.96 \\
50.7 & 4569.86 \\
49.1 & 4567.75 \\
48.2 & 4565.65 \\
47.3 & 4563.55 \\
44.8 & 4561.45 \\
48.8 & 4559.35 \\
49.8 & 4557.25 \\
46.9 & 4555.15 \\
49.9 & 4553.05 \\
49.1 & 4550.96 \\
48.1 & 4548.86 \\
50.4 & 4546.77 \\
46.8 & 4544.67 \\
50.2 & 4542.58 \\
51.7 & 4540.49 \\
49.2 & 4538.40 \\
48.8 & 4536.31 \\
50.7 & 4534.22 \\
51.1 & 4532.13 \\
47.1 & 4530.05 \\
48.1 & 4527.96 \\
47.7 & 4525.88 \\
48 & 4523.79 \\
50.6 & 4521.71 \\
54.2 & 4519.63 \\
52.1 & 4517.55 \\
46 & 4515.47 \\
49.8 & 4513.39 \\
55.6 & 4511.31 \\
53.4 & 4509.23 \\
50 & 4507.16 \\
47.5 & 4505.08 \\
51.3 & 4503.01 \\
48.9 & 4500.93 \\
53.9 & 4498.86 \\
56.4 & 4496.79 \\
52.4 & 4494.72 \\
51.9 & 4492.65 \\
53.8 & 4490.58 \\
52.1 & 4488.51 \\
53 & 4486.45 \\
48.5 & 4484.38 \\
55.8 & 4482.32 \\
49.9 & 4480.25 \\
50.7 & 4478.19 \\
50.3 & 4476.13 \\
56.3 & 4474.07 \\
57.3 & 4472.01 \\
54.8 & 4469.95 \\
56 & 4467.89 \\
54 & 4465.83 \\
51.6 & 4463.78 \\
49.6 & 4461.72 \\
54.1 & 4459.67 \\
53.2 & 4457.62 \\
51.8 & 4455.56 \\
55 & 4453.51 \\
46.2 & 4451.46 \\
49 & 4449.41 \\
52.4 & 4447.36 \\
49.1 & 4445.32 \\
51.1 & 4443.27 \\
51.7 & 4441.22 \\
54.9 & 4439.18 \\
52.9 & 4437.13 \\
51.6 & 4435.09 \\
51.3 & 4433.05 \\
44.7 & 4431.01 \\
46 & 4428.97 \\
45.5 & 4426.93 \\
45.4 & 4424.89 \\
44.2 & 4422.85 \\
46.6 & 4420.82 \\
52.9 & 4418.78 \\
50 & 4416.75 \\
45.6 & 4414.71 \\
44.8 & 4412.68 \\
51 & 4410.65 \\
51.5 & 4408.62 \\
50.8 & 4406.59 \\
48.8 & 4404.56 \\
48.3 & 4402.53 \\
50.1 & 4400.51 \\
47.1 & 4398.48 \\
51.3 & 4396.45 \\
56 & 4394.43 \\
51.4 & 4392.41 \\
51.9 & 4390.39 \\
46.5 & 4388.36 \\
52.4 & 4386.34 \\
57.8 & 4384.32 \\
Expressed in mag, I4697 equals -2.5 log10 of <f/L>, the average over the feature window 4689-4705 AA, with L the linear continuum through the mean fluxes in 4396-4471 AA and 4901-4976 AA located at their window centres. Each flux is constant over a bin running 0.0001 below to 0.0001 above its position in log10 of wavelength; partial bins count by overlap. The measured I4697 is 0.10 mag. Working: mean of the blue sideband 50.1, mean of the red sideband 43.1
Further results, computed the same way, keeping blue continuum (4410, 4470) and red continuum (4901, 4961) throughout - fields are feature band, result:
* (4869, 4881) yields 0.029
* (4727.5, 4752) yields 0.087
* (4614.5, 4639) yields 0.074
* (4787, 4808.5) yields 0.096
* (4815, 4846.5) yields 0.036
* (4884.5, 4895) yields 0.046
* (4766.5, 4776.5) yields 0.109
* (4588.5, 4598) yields 0.052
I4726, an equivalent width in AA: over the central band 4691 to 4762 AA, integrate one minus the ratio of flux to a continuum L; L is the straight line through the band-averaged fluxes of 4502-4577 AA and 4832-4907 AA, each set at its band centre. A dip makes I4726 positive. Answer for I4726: 4.8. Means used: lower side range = 49.5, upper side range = 42.8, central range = 42.5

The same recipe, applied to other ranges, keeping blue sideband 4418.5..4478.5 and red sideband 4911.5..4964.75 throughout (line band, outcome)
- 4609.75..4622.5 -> 1.3 AA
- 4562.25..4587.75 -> 1.1 AA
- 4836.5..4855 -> 1.1 AA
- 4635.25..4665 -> 1.5 AA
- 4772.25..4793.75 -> 2.3 AA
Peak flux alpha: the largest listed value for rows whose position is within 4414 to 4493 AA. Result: 57.3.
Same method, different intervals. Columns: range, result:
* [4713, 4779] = 46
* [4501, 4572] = 55.6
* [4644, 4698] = 49.3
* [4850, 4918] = 47.7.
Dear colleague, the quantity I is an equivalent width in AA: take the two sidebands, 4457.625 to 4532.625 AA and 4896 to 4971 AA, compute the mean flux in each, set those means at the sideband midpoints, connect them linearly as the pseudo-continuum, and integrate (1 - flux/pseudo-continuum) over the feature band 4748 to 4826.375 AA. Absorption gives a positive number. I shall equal 7.6 AA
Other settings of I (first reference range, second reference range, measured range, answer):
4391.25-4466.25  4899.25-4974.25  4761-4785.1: 2.3 AA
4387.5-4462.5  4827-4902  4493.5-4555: -2.5 AA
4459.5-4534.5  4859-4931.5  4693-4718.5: 1.8 AA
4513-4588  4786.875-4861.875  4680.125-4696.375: 1.3 AA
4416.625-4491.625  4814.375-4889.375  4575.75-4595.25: 1.3 AA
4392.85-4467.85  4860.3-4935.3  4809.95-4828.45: 0.8 AA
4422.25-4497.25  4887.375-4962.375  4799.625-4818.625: 1.4 AA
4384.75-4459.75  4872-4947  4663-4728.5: 3.6 AA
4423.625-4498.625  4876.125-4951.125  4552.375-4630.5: 4.9 AA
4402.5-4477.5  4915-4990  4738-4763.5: 2.1 AA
